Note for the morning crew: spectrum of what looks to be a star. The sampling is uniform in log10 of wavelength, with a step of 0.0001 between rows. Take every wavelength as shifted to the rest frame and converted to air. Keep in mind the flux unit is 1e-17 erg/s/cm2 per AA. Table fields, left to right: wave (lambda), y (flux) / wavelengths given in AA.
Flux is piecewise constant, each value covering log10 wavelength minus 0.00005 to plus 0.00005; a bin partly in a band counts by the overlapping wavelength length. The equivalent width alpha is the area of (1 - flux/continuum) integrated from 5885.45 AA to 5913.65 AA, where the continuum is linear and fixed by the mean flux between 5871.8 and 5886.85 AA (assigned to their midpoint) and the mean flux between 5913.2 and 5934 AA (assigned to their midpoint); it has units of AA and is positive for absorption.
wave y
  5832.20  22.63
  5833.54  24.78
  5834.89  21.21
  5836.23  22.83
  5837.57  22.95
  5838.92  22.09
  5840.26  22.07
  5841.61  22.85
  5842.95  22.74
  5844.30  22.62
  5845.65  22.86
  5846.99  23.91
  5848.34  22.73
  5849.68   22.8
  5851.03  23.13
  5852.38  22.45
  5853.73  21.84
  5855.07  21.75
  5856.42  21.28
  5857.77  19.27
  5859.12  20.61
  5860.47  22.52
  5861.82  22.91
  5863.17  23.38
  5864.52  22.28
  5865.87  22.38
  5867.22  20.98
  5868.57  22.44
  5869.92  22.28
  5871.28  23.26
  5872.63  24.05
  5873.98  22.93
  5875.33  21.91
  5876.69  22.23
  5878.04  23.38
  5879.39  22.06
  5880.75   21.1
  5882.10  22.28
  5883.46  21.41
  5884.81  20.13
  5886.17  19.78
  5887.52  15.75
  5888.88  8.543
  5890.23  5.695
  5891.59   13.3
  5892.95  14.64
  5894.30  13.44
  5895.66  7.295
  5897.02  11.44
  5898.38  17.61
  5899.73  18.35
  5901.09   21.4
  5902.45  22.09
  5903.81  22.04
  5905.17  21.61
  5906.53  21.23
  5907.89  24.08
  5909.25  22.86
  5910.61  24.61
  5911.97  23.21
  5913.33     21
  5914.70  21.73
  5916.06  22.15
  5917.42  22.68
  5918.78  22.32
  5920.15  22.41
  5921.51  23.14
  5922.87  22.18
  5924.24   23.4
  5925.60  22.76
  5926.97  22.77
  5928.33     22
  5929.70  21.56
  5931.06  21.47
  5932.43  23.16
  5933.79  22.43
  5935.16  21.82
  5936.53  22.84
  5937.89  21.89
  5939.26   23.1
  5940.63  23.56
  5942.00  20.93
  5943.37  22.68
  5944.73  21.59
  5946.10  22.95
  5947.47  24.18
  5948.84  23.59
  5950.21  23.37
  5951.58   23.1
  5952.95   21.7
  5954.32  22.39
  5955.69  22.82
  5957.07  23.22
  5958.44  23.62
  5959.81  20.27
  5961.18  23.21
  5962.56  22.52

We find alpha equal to 5.8 AA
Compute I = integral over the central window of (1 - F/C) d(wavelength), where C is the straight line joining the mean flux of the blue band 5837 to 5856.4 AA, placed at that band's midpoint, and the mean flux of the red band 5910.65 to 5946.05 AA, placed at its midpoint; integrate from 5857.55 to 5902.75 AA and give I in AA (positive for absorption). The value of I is 6.7 AA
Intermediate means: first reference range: 22.6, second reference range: 22.4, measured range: 19.2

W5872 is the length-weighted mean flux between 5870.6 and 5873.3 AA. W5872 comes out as 23.6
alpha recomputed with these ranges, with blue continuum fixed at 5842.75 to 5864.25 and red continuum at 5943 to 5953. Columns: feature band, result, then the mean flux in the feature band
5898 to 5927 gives 0.80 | 22.1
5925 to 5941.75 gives 0.35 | 22.4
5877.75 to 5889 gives 1.36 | 19.8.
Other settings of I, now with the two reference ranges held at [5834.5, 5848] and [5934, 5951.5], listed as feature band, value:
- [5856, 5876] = 0.43 AA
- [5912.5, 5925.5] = 0.19 AA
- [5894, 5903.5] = 2.68 AA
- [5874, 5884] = 0.24 AA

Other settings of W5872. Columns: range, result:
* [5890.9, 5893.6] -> 13.9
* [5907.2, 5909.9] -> 23.5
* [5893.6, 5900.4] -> 13.6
